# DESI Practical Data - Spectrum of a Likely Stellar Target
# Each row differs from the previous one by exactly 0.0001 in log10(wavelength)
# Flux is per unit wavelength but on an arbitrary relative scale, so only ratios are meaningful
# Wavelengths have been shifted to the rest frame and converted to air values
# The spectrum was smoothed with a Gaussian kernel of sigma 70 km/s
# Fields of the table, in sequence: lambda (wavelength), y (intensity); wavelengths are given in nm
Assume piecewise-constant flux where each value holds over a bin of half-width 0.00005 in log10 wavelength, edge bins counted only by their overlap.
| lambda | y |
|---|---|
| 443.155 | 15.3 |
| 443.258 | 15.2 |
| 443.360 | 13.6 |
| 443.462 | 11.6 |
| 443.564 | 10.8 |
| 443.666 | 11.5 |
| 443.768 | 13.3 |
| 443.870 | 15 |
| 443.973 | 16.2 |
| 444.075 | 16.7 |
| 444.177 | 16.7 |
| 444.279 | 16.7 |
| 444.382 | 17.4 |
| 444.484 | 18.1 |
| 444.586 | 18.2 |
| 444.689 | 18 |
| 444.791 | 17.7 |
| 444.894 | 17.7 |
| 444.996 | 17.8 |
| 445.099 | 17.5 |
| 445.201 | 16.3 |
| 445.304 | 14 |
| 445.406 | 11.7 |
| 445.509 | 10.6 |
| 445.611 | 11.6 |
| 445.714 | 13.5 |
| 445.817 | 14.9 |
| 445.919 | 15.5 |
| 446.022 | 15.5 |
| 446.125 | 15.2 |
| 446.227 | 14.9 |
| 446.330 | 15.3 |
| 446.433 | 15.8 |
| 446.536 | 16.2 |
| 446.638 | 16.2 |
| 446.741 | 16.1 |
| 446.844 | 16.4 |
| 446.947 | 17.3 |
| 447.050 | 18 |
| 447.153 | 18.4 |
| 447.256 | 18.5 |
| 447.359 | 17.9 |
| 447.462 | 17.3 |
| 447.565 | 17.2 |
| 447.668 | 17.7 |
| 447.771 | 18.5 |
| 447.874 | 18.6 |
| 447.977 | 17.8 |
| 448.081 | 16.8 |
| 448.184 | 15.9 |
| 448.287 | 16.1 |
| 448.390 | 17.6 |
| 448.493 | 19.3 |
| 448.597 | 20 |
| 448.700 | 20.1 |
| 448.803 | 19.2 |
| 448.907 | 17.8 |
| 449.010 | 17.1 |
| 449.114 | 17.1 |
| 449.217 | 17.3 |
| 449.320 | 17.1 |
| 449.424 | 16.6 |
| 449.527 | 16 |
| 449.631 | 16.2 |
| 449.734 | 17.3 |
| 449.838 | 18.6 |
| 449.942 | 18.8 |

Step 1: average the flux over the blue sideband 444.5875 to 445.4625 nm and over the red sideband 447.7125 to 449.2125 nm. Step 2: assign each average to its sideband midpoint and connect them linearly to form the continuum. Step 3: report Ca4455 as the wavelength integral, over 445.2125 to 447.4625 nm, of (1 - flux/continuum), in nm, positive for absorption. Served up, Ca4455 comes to 0.21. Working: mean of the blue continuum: 16.4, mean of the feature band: 15.5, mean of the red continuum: 18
